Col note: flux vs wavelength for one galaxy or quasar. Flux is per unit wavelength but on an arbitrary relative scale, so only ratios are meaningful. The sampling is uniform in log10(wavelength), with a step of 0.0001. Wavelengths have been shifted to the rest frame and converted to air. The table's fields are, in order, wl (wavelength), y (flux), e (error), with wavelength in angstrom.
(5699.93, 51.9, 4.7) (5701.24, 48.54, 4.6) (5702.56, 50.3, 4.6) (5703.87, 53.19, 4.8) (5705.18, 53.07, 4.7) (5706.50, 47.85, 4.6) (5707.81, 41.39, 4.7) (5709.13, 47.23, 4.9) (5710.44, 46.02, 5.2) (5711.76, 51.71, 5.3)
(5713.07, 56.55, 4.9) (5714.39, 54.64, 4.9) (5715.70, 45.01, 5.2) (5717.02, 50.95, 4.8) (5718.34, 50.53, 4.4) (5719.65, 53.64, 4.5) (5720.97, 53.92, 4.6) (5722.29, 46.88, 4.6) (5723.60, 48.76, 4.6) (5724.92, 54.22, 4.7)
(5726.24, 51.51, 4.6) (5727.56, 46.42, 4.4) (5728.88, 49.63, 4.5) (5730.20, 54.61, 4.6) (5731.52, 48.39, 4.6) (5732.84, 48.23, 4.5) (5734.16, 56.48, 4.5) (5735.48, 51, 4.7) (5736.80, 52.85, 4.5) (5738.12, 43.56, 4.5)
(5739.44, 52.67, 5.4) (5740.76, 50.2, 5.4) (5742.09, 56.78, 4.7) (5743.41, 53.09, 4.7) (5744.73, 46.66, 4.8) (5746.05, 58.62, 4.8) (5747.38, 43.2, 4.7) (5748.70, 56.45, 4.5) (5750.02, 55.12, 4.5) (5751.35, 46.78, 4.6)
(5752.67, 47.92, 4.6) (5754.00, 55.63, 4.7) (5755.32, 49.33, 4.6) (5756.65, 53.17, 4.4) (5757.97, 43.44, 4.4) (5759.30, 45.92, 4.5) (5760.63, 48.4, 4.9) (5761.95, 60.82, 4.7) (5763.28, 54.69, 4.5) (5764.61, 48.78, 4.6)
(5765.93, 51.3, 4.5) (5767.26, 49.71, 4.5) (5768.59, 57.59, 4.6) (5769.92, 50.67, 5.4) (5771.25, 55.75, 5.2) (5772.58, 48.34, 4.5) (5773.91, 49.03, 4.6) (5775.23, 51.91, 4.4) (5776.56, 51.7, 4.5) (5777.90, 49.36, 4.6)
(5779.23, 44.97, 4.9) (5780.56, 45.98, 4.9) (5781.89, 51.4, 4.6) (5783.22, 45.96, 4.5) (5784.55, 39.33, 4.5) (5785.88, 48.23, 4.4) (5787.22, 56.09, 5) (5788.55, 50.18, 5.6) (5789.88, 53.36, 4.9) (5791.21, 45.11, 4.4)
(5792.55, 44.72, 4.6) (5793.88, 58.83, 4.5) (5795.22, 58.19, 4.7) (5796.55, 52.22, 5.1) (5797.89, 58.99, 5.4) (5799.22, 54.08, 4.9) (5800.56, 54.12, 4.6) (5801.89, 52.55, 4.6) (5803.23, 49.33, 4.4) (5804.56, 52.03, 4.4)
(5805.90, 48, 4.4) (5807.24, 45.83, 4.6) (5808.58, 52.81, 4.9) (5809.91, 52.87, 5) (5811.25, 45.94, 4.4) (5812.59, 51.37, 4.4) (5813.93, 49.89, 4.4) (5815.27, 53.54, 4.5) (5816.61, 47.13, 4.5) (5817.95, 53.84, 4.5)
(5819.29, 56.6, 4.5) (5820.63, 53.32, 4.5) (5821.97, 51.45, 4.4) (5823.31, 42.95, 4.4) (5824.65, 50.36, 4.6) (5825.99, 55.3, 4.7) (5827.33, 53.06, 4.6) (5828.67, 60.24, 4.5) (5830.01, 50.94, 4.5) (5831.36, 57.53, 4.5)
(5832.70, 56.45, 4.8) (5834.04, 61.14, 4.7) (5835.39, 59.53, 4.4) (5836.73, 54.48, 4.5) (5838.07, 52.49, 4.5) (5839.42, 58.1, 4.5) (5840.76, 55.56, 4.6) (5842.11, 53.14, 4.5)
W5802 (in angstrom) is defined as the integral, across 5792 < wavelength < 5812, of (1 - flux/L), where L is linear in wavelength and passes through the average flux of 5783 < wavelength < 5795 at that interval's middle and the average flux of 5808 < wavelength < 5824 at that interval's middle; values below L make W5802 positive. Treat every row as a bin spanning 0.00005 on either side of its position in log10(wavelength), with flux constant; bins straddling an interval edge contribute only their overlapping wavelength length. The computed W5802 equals -0.7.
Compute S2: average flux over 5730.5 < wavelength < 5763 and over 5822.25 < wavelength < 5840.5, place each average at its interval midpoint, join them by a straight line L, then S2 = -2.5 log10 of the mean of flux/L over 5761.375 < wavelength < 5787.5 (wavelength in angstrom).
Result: 0.04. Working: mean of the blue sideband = 51.1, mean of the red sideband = 54.8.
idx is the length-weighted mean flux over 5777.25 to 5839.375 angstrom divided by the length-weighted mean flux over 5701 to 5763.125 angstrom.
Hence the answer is 1.0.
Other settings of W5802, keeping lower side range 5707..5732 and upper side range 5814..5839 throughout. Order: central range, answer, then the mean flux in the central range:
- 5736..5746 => -0.09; 51.3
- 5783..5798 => 0.52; 50.8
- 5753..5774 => 0.09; 51.4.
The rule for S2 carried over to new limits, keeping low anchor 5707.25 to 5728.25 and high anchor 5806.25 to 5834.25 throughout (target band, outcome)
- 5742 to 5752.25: -0.02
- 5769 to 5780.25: 0.02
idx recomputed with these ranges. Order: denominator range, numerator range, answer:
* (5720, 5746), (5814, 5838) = 1.06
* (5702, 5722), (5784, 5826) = 1.02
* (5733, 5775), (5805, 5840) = 1.03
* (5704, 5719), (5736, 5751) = 1.04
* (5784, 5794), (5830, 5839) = 1.15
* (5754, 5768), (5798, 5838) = 1.04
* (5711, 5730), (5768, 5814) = 0.99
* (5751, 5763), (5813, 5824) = 1.01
